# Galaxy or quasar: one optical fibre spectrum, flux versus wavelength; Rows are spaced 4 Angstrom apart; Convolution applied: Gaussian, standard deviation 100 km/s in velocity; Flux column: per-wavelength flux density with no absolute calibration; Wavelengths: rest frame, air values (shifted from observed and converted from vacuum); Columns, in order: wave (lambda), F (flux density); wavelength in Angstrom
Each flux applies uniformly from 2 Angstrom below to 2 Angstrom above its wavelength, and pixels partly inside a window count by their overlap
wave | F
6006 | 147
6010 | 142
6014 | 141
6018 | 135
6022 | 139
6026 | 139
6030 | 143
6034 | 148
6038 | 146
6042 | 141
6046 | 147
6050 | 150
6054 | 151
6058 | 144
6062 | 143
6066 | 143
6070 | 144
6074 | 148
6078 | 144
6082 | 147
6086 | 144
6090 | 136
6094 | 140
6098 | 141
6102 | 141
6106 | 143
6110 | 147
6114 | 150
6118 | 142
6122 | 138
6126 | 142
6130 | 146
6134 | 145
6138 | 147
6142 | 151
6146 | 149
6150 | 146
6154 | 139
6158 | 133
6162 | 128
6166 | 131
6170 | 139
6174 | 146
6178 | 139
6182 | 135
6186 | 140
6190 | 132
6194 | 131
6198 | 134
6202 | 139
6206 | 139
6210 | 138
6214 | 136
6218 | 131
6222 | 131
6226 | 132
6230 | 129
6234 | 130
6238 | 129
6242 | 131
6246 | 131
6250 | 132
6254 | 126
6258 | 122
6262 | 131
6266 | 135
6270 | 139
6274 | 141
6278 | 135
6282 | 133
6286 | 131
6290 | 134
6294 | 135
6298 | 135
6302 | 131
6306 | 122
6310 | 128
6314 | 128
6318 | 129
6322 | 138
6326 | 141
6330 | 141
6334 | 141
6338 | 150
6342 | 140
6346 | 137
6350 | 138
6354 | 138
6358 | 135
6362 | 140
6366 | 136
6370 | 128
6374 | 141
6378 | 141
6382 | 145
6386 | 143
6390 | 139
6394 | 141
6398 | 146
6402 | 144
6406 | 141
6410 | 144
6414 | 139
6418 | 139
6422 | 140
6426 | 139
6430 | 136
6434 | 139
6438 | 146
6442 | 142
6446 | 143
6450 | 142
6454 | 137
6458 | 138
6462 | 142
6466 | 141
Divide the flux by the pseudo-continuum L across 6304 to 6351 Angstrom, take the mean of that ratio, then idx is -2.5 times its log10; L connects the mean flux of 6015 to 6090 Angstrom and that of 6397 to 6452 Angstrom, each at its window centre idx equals 0.047 mag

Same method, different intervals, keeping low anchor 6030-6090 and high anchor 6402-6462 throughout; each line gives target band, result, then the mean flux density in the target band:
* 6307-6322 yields 0.103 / 129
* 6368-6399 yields 0.006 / 140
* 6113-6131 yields 0.011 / 143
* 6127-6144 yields -0.019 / 147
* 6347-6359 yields 0.034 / 137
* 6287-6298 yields 0.063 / 134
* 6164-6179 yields 0.039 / 139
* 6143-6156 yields -0.007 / 145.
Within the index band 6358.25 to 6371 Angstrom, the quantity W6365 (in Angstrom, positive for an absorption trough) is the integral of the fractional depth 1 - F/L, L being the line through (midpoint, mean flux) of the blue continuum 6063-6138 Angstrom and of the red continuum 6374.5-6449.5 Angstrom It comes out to 0.6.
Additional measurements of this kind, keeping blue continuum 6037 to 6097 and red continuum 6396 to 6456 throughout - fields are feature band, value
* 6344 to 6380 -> 1.2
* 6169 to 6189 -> 0.6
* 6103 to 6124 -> 0.0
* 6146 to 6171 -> 1.2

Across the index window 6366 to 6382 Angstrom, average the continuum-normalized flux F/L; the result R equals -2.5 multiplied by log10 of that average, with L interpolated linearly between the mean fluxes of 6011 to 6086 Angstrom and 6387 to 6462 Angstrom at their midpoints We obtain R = 0.03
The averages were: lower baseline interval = 144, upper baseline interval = 141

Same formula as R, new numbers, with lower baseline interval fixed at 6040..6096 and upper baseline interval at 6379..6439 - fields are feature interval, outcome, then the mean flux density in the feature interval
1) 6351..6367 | 0.034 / 137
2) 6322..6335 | 0.012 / 141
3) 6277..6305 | 0.074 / 133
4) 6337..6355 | 0.013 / 140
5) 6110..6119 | -0.020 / 147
